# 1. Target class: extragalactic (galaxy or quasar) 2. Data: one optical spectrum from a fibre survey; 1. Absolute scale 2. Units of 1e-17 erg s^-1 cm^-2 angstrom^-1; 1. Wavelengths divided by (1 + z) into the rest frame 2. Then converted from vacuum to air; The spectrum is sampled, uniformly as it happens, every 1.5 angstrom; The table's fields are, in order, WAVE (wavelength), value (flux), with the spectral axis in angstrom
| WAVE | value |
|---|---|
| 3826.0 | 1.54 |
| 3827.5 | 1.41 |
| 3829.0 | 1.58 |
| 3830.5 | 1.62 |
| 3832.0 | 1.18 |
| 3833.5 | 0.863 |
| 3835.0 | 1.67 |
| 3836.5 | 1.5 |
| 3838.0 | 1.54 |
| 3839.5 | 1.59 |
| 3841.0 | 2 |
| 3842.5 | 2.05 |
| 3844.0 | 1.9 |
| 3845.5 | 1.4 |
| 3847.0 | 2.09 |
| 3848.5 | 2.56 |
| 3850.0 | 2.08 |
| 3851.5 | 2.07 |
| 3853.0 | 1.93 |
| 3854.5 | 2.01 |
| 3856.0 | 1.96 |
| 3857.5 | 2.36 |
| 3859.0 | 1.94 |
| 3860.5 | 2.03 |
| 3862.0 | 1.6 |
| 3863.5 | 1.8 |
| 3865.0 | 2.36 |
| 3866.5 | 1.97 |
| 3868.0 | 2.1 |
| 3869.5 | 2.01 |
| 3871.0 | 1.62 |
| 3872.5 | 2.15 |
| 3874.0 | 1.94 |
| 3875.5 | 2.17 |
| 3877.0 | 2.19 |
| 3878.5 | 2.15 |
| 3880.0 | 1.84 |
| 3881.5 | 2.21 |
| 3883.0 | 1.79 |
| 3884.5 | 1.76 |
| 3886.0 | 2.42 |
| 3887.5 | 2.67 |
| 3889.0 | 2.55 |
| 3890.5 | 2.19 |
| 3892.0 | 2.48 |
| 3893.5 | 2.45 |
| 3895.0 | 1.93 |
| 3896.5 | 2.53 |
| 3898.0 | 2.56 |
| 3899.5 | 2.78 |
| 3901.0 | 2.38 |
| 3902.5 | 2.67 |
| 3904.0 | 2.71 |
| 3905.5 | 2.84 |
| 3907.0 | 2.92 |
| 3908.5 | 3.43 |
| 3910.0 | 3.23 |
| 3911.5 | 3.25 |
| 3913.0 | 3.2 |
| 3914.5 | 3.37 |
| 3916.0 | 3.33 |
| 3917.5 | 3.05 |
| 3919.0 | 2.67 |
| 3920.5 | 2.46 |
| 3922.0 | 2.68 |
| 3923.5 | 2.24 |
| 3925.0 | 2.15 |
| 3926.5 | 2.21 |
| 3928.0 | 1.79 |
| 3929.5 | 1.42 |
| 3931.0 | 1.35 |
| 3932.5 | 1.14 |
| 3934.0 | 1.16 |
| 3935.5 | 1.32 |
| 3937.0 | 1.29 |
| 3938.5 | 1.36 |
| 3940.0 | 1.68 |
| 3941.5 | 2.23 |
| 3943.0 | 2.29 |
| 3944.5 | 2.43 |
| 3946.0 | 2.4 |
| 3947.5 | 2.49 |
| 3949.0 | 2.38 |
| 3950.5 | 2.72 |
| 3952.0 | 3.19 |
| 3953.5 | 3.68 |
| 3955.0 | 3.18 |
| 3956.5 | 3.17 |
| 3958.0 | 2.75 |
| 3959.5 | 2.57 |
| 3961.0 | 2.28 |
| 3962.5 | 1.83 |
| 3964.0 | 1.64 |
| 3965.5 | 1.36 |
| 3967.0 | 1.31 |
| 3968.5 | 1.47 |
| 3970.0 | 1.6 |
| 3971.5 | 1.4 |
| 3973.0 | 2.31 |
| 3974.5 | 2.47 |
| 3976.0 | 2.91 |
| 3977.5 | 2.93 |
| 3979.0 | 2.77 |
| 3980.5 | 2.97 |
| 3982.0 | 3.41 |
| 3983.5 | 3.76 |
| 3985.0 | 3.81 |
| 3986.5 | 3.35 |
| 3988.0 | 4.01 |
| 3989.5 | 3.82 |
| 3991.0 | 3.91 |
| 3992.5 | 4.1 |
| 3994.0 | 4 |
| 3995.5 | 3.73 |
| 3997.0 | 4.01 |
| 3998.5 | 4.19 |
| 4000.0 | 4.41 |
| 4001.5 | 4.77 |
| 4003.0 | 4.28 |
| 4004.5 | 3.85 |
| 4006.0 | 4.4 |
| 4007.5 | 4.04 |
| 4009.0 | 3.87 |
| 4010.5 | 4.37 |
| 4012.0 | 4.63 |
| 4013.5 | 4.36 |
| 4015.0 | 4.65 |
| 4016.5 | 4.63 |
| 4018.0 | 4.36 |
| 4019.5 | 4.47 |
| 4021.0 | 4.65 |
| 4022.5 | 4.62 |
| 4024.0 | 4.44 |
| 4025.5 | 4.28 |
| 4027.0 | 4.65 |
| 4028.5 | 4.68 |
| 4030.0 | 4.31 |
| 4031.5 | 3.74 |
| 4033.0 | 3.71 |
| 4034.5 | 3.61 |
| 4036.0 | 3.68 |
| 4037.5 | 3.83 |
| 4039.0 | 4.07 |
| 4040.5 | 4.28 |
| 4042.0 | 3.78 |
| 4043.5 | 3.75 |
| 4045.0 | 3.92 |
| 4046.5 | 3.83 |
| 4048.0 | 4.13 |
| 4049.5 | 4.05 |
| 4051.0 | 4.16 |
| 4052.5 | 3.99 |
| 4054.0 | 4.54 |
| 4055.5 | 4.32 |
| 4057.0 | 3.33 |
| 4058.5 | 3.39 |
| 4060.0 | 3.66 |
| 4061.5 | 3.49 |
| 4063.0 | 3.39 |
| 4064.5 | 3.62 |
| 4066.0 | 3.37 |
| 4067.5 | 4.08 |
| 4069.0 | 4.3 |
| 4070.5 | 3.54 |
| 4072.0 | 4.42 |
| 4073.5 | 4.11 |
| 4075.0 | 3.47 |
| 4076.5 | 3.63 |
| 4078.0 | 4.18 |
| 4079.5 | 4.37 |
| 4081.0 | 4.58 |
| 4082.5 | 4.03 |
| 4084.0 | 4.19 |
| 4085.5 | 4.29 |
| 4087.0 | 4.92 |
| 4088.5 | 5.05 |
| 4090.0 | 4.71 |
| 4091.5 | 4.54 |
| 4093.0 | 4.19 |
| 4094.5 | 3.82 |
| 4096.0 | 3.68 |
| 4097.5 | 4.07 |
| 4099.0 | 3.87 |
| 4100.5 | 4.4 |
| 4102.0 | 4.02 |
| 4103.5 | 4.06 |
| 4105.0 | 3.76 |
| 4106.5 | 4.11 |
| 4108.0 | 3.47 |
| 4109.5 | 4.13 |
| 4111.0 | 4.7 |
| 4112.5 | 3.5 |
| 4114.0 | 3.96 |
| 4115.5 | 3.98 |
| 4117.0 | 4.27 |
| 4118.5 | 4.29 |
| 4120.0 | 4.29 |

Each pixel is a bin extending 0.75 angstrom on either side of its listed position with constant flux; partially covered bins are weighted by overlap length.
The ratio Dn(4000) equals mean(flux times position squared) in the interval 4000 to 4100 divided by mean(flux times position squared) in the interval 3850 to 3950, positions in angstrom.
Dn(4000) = 1.98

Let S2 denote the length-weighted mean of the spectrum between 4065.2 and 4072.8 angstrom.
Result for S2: 3.94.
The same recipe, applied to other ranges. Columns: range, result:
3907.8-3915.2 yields 3.29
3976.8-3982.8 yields 3.03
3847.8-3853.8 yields 2.16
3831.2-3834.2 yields 1.03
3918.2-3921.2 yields 2.57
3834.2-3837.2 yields 1.57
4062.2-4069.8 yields 3.75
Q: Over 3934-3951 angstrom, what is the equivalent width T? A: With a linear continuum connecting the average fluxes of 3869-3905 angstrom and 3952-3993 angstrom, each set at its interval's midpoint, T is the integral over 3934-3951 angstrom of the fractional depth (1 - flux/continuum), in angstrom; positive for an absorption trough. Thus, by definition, 3.9 angstrom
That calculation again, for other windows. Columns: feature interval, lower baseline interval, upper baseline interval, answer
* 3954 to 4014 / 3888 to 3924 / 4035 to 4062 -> 2.86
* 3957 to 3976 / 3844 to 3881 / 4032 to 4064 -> 6.67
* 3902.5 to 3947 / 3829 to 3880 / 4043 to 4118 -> 3.22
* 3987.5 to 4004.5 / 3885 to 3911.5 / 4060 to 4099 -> -3.43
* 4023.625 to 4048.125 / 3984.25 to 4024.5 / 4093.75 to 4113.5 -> 0.61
